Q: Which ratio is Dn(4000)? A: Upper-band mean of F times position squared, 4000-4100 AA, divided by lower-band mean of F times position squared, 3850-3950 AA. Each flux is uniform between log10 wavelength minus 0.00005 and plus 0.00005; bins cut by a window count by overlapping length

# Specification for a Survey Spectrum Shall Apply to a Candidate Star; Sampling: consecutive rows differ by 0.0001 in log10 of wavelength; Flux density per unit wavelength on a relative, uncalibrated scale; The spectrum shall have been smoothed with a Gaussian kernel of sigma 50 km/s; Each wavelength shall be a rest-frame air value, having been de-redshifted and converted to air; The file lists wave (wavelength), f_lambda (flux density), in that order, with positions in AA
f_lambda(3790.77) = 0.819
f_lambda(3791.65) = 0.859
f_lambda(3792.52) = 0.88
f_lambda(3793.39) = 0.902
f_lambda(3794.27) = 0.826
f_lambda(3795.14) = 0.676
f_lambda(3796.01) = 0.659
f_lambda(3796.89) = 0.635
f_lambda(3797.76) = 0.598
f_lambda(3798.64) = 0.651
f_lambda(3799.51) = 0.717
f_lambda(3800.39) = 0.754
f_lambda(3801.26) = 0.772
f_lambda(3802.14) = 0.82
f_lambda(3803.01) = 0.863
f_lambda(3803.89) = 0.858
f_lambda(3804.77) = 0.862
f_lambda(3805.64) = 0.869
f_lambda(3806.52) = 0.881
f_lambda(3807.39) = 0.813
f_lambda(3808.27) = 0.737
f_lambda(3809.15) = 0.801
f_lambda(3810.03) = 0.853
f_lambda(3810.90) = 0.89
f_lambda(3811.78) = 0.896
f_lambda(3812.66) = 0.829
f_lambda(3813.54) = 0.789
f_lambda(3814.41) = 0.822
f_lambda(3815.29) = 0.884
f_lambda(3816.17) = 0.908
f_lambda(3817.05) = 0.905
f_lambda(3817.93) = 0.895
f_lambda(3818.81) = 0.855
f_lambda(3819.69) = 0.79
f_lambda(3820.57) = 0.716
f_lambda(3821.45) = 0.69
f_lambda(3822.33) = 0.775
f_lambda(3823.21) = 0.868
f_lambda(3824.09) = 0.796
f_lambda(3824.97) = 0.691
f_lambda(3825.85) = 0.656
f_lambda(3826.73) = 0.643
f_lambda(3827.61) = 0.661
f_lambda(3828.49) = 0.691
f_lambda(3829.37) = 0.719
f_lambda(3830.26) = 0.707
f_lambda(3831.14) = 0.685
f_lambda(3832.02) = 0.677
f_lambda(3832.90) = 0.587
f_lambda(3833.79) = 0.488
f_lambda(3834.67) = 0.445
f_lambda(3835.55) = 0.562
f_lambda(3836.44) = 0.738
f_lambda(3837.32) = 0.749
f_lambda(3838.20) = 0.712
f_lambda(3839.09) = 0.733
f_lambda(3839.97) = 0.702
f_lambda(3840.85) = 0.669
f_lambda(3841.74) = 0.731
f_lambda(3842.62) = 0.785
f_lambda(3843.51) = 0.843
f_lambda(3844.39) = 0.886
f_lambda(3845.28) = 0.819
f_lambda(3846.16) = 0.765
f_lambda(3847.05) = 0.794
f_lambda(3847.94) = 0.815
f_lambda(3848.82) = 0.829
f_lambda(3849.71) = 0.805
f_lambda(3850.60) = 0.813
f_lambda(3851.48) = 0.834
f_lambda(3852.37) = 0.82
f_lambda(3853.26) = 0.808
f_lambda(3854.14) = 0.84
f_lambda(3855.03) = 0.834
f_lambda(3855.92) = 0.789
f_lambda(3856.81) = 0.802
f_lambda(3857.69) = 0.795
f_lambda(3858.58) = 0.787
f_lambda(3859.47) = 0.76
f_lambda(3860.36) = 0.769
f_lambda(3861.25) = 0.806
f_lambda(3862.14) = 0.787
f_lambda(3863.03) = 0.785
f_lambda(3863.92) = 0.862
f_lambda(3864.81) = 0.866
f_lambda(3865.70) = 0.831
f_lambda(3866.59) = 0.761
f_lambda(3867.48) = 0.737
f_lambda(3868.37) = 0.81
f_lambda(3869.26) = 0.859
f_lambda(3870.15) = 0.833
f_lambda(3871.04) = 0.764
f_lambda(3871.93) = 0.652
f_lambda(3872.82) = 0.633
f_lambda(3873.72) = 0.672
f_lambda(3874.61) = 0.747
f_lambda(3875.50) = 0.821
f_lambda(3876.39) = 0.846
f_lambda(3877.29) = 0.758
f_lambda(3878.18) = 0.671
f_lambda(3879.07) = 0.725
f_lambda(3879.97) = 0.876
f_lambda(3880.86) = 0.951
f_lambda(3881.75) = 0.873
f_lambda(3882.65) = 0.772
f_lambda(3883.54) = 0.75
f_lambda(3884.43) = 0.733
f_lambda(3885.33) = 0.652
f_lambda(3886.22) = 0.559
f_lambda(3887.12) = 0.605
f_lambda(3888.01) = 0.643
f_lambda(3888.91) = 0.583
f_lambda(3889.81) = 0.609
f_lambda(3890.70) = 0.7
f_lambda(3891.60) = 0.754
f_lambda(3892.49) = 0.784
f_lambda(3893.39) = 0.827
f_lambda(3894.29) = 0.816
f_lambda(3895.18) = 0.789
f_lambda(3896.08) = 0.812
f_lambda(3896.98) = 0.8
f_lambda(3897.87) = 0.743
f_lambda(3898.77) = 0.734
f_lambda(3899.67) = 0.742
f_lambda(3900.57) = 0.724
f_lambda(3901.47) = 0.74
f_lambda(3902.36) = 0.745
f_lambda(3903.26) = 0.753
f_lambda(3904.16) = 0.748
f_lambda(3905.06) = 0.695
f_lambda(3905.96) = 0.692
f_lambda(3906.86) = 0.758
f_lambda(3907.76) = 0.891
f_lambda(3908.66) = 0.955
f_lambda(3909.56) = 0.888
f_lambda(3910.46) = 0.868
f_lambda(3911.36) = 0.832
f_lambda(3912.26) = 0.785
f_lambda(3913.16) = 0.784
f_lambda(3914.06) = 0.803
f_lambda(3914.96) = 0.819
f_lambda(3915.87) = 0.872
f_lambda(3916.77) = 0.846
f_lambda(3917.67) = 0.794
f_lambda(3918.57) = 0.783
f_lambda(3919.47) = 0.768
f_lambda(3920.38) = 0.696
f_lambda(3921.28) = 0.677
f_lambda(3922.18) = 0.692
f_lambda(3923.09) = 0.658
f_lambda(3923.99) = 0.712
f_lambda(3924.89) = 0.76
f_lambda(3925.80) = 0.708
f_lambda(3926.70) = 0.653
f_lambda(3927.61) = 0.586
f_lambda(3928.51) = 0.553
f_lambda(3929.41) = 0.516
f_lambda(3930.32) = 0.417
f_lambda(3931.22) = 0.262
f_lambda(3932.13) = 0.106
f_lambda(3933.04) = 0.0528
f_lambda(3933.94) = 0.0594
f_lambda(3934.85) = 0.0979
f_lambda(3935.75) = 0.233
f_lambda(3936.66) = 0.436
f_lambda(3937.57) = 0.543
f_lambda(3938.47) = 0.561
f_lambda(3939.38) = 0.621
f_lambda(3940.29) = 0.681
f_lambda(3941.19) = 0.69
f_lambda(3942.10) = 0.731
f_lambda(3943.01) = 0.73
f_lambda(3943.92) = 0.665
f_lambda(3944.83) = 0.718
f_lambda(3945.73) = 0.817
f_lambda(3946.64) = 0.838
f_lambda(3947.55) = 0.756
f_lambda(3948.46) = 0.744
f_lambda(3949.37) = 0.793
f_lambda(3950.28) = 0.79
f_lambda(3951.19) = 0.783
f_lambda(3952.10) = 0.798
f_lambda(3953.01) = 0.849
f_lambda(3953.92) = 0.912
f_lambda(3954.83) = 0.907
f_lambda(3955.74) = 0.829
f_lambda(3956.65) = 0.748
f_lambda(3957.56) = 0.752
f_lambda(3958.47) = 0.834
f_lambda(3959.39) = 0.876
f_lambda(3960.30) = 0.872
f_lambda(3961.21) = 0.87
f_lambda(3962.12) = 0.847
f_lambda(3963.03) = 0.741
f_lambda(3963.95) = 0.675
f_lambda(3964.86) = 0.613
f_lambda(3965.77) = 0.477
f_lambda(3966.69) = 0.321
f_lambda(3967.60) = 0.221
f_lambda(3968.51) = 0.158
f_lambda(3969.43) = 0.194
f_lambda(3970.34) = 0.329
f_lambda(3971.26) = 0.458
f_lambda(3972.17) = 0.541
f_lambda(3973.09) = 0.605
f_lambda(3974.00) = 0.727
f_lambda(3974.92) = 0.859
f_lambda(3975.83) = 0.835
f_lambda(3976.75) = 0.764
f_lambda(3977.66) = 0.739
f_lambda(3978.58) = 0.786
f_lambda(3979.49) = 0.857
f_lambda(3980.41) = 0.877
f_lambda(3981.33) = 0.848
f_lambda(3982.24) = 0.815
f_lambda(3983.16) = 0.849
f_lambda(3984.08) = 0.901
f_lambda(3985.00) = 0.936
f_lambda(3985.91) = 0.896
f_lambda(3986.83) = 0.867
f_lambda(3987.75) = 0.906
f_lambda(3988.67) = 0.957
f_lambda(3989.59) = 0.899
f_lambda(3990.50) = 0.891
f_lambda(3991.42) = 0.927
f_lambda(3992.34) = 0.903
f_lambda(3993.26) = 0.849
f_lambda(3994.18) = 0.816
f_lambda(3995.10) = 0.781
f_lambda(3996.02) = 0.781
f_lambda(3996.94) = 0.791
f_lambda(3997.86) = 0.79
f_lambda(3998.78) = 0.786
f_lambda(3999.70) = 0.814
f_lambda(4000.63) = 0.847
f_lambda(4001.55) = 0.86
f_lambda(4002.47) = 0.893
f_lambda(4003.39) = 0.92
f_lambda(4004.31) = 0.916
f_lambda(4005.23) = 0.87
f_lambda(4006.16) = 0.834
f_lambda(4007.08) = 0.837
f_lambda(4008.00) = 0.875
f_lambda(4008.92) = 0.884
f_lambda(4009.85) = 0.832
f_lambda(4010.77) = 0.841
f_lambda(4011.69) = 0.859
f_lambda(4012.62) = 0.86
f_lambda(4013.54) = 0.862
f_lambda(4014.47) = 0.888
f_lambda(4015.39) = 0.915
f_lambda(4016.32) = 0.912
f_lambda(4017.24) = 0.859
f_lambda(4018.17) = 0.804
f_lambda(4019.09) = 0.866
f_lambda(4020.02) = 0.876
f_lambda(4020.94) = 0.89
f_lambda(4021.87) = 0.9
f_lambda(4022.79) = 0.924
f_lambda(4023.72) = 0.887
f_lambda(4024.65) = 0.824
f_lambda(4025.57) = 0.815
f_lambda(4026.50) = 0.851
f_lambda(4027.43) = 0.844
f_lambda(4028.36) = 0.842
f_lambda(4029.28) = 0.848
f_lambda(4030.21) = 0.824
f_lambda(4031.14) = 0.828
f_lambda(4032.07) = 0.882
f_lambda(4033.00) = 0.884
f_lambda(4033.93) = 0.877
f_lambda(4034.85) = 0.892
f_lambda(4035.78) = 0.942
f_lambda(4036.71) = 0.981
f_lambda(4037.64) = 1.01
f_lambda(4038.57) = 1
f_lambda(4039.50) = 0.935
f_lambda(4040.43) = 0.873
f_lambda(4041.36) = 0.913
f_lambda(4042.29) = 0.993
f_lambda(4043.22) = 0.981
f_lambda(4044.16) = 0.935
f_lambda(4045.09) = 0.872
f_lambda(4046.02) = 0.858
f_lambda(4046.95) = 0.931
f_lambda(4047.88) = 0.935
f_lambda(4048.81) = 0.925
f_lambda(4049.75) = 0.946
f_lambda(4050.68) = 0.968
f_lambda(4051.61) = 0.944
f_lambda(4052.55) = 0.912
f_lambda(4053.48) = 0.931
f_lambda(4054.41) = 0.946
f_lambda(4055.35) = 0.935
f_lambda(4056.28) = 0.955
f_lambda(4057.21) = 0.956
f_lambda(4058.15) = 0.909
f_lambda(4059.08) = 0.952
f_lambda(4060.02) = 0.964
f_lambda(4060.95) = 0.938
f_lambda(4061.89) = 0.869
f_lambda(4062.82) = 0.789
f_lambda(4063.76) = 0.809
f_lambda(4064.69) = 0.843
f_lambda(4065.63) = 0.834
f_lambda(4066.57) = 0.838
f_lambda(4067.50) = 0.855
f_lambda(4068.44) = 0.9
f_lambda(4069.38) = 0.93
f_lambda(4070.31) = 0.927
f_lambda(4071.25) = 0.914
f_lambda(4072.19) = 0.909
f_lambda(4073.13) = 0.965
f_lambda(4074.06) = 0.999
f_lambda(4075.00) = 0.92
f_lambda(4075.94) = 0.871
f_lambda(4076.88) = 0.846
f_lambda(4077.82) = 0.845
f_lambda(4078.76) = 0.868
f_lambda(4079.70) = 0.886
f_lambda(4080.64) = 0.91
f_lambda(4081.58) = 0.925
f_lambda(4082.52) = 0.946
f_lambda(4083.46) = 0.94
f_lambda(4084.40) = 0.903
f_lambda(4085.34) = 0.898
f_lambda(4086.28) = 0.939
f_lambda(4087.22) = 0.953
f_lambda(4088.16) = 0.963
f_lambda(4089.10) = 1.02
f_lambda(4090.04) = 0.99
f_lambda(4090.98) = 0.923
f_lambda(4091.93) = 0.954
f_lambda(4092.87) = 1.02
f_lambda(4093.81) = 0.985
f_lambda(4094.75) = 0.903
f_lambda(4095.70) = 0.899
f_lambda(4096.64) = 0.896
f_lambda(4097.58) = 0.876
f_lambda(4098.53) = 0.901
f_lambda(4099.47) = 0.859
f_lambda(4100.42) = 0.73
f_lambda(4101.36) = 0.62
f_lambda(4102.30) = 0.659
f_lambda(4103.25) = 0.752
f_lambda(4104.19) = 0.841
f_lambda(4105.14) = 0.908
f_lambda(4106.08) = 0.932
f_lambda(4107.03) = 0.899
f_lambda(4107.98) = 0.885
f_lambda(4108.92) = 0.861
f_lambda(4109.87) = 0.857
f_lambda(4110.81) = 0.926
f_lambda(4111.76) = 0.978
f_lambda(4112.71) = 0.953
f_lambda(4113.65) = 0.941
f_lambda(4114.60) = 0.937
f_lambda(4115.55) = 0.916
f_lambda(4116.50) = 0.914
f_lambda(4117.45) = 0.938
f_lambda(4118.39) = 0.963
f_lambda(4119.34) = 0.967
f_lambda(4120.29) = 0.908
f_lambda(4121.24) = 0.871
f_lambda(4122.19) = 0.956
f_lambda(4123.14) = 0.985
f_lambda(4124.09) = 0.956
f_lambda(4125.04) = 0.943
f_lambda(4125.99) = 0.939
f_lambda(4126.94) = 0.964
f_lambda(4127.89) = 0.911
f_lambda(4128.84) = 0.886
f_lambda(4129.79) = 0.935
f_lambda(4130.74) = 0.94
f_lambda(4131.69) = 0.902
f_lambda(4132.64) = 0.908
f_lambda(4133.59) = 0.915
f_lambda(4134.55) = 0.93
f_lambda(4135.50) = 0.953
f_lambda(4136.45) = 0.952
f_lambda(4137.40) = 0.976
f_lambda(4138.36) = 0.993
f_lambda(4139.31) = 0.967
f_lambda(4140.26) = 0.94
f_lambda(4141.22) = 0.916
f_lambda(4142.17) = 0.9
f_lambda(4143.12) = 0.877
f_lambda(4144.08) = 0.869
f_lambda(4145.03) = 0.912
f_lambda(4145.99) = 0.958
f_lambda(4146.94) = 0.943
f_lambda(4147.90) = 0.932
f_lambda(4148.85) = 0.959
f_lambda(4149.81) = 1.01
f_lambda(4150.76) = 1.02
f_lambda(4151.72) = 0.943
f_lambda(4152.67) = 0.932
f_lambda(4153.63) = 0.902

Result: 1.4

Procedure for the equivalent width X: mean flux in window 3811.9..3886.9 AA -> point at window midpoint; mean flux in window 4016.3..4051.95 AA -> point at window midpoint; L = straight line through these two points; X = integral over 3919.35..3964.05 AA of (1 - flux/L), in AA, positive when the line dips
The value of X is 9.73 AA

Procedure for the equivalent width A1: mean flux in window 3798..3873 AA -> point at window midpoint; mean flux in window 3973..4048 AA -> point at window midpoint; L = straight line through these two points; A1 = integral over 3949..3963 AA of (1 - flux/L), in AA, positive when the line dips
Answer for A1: 0.18 AA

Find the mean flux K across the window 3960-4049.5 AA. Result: 0.819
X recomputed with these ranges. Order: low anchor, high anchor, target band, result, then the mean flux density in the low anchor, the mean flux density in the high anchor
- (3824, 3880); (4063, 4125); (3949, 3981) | 5.0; 0.751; 0.901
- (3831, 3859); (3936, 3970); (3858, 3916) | -3.7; 0.749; 0.682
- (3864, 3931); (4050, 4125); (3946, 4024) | 2.7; 0.746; 0.906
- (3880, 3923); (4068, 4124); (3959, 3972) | 4.3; 0.763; 0.907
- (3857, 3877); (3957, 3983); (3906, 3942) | 4.6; 0.781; 0.663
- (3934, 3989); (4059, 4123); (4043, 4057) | -1.6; 0.696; 0.9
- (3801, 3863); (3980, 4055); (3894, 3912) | 0.7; 0.775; 0.883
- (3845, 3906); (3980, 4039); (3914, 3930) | 1.8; 0.767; 0.871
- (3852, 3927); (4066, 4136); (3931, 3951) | 6.3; 0.767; 0.909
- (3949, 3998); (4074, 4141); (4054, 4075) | -1.1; 0.752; 0.913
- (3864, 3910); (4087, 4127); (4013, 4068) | -2.3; 0.759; 0.907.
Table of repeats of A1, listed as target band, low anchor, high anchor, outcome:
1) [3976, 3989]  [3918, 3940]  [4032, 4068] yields -3.13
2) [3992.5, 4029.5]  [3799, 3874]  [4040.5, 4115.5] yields 0.62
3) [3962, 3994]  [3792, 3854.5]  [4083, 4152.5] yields 4.97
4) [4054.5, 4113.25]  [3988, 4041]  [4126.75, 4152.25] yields 0.66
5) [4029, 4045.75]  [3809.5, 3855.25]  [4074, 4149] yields -0.80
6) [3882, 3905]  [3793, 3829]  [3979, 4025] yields 2.65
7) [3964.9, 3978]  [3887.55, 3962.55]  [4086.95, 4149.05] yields 4.12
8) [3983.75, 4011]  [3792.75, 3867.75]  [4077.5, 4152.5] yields -0.20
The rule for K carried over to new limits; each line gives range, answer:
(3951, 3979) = 0.673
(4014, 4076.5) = 0.902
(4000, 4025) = 0.871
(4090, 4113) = 0.877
